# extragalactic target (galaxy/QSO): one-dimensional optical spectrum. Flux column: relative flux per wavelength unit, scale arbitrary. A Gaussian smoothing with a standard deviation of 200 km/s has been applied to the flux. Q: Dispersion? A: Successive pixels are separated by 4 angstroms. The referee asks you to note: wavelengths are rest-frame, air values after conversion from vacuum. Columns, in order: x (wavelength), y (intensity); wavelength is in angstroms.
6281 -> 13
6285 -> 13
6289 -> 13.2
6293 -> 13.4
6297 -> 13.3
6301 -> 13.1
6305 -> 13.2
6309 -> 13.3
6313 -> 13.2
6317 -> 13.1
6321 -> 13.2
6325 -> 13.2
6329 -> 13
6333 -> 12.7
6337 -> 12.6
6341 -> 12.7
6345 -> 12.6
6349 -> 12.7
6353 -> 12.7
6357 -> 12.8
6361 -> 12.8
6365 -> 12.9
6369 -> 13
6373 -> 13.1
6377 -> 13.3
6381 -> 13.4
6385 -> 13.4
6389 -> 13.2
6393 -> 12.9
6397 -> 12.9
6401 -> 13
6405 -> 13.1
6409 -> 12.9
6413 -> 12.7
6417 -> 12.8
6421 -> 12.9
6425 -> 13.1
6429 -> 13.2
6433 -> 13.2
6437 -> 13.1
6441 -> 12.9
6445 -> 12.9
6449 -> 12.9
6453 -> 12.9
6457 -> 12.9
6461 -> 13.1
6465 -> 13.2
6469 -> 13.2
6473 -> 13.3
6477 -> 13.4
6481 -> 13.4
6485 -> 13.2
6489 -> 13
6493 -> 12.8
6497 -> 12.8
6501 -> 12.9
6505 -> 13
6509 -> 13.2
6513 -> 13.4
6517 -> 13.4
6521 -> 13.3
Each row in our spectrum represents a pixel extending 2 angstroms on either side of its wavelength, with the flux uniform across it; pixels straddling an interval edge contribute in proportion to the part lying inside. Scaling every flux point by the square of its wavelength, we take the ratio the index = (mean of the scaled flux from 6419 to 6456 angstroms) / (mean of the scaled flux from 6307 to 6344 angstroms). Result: 1.0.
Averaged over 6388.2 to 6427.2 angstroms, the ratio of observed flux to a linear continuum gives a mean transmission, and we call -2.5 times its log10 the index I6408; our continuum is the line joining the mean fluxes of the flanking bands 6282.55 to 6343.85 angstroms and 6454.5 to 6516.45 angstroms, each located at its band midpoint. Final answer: 0.01 mag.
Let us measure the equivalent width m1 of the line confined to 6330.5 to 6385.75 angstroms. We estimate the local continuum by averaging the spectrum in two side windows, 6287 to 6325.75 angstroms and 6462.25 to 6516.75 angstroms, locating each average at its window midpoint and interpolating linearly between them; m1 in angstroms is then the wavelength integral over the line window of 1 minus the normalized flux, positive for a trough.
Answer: 1.3 angstroms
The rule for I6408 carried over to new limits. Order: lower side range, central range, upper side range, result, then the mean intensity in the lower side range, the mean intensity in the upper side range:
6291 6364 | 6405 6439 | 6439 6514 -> 0.003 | 13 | 13.1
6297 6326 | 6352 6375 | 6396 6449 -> 0.017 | 13.2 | 13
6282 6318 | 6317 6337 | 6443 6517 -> 0.016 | 13.2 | 13.1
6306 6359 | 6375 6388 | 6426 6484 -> -0.030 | 12.9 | 13.1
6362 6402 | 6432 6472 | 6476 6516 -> 0.006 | 13.1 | 13.1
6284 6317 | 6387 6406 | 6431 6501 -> 0.009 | 13.2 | 13.1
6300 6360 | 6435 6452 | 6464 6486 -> 0.022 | 12.9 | 13.3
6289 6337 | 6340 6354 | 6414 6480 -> 0.037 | 13.1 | 13.1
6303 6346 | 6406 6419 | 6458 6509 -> 0.019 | 13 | 13.1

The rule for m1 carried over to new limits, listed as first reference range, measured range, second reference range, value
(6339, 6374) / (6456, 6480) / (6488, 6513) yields -0.5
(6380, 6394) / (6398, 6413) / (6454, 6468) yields 0.3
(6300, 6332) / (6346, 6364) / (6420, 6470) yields 0.5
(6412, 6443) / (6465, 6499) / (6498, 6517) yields -0.1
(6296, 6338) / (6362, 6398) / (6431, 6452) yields -0.2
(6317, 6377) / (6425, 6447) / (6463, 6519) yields 0.0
